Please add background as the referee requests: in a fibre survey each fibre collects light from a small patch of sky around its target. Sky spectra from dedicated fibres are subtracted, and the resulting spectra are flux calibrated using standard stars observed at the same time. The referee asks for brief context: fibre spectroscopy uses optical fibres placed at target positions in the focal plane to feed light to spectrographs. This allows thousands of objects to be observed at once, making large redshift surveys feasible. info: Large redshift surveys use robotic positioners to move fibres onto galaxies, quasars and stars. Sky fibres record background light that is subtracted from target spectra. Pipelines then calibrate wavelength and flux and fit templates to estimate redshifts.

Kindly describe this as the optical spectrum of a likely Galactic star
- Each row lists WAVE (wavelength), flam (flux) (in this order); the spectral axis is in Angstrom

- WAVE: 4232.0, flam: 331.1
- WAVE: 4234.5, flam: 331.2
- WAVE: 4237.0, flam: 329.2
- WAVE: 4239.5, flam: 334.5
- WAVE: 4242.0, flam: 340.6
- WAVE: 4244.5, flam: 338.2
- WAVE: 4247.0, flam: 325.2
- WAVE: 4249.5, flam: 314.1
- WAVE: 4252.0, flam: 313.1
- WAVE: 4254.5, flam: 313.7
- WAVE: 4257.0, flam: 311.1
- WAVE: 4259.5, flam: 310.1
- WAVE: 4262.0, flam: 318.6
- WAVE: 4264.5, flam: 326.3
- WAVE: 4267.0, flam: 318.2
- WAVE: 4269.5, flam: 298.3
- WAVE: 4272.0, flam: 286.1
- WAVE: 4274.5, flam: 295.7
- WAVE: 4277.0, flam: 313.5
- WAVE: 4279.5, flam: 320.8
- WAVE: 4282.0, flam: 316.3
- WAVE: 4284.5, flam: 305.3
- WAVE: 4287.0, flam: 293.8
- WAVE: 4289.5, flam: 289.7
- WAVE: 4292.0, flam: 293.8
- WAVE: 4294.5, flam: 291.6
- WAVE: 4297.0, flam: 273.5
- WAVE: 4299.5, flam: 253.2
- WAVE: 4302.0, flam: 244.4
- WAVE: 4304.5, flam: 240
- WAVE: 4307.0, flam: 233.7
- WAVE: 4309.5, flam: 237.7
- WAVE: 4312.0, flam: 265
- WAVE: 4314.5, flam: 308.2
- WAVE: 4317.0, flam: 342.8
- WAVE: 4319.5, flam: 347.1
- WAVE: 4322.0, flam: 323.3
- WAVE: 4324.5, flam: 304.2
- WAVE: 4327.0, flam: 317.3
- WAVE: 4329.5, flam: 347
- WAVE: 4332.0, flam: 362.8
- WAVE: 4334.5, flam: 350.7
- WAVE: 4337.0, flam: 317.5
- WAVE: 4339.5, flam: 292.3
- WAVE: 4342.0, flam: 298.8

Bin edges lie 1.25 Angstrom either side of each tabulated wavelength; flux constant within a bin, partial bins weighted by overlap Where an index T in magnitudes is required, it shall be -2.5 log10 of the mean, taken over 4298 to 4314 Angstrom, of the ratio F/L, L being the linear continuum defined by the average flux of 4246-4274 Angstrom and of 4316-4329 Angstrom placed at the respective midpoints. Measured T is 0.28 mag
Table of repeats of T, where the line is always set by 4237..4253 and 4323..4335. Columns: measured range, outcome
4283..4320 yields 0.187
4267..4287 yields 0.087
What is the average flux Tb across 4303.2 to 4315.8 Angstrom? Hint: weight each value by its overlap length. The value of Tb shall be 257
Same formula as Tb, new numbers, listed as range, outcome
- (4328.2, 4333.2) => 354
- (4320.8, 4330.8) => 323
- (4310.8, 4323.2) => 317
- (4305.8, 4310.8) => 236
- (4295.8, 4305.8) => 253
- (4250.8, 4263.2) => 313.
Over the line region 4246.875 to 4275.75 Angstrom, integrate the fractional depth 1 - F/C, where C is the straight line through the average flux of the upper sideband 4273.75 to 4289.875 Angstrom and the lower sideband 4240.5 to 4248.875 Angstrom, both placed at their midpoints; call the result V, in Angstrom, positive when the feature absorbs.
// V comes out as 1.0 Angstrom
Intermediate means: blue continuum 333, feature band 310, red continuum 306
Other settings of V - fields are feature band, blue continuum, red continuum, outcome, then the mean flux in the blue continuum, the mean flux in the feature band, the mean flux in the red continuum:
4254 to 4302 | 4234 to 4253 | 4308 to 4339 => 3.5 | 328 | 300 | 317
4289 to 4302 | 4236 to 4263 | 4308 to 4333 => 1.7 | 323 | 276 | 314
